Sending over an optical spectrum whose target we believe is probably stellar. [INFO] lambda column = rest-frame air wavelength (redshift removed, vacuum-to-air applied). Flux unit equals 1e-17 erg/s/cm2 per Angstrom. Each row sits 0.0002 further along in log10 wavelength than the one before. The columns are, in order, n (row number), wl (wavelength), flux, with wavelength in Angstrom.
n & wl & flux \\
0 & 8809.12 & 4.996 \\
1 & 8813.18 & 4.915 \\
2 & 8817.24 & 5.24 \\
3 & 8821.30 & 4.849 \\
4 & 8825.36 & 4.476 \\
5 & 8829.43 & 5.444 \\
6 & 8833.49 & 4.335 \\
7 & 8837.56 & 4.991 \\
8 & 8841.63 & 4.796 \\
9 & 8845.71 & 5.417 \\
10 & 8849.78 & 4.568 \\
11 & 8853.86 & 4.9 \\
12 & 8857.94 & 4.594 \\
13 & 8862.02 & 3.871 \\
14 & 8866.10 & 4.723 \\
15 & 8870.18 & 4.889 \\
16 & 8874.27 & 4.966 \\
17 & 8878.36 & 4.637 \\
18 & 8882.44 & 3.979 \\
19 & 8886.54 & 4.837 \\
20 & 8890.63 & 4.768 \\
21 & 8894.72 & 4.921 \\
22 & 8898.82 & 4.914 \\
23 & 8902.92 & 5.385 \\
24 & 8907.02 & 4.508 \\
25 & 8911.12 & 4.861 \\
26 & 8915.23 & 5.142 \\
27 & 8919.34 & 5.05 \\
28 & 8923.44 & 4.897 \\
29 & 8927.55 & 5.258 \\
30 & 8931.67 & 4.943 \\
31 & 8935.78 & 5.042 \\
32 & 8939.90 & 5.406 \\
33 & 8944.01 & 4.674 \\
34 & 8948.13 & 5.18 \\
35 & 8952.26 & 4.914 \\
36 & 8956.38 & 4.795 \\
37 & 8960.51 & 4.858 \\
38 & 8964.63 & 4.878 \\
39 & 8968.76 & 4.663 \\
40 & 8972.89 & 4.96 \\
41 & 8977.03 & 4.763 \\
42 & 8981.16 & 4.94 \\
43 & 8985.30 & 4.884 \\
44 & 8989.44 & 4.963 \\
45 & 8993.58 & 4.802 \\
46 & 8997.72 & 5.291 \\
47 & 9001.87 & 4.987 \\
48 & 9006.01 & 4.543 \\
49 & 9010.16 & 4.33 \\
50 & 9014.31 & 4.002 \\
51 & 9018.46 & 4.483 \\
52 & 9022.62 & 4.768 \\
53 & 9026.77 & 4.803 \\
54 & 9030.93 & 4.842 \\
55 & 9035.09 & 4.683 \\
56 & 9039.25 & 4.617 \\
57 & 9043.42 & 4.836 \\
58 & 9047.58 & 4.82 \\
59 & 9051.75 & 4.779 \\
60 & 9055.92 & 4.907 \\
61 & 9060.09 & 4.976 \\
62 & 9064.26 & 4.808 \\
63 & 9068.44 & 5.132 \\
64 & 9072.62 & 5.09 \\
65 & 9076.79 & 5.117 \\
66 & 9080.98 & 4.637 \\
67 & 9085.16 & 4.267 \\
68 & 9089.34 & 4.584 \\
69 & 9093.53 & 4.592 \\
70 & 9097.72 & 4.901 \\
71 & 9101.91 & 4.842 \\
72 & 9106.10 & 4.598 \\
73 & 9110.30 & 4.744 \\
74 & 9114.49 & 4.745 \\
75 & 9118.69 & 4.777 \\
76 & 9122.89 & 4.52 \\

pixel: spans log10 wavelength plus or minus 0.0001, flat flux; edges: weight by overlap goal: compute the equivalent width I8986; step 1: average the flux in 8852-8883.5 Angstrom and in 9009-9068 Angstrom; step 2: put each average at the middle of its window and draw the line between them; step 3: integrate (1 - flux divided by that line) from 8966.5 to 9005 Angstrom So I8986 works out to -1.94 Angstrom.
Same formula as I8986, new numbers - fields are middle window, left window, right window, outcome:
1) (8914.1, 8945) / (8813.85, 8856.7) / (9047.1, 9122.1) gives -1.3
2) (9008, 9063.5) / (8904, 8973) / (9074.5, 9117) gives 1.3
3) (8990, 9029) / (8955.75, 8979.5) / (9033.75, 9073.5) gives 1.3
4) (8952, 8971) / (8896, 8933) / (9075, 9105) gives 0.4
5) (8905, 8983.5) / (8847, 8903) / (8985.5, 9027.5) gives -3.9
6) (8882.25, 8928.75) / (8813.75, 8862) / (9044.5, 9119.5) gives -0.8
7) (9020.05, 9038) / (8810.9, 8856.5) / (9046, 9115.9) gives 0.2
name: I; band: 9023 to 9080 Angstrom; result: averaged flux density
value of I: 4.87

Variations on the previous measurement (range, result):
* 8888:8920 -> 4.94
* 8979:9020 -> 4.73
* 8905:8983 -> 4.93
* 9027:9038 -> 4.76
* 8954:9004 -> 4.9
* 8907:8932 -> 4.99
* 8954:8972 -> 4.81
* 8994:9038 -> 4.68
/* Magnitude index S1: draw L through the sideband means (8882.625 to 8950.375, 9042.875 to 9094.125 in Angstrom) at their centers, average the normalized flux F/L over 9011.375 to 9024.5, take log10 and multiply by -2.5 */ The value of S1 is 0.11 mag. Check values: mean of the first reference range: 4.96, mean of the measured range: 4.41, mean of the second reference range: 4.82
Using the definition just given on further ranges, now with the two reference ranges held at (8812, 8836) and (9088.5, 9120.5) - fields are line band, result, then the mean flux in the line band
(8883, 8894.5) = 0.03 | 4.71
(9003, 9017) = 0.10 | 4.35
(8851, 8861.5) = 0.06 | 4.6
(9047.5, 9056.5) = -0.02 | 4.83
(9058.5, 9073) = -0.05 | 4.99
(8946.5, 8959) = -0.03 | 4.95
